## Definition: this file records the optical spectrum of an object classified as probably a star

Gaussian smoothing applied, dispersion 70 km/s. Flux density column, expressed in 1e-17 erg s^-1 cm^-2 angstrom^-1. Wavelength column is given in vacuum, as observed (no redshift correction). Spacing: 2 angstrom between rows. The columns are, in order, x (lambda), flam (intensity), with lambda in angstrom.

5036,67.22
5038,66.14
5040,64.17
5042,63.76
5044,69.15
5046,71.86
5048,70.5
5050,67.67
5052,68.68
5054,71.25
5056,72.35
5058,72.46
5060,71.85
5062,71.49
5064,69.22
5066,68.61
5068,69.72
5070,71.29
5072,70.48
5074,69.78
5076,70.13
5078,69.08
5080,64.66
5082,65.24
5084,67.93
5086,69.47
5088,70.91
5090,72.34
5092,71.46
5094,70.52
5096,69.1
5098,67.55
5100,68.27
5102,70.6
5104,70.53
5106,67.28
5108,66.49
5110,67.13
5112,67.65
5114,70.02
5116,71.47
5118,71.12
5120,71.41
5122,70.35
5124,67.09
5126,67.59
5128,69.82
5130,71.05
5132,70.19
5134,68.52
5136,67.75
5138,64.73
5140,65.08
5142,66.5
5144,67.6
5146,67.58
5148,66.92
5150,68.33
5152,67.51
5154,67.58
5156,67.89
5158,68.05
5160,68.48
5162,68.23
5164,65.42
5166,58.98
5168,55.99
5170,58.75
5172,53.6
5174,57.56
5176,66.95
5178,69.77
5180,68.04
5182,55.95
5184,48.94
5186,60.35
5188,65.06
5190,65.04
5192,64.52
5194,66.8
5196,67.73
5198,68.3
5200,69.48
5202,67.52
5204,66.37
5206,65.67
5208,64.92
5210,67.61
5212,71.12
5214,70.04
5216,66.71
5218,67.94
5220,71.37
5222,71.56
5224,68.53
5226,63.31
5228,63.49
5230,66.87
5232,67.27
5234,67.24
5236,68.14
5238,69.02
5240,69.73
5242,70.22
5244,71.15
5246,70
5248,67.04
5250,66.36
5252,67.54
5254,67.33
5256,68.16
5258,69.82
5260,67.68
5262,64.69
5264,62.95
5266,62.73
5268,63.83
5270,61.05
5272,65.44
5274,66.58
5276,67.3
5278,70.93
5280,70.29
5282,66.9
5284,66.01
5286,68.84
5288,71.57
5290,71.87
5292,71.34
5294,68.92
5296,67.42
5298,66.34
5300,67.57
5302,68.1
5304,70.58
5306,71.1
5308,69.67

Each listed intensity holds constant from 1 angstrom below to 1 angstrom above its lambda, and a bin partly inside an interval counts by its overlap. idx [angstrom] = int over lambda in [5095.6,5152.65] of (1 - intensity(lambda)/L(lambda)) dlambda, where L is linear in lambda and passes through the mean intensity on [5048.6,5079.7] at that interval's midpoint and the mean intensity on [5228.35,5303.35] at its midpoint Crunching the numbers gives 0.8 angstrom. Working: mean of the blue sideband 70.1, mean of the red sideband 67.7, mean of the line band 68.5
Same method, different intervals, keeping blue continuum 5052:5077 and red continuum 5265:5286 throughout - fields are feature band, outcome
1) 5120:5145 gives 0.4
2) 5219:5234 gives 0.0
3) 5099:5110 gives 0.2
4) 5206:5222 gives -0.2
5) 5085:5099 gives 0.0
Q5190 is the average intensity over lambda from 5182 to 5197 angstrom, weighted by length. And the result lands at 62.2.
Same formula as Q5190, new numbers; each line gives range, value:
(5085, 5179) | 67.4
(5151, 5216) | 64.7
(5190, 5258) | 67.8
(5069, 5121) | 69.3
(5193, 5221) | 68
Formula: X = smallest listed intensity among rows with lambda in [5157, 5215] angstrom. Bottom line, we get 48.94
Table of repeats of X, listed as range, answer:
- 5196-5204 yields 66.37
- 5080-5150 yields 64.66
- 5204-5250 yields 63.31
